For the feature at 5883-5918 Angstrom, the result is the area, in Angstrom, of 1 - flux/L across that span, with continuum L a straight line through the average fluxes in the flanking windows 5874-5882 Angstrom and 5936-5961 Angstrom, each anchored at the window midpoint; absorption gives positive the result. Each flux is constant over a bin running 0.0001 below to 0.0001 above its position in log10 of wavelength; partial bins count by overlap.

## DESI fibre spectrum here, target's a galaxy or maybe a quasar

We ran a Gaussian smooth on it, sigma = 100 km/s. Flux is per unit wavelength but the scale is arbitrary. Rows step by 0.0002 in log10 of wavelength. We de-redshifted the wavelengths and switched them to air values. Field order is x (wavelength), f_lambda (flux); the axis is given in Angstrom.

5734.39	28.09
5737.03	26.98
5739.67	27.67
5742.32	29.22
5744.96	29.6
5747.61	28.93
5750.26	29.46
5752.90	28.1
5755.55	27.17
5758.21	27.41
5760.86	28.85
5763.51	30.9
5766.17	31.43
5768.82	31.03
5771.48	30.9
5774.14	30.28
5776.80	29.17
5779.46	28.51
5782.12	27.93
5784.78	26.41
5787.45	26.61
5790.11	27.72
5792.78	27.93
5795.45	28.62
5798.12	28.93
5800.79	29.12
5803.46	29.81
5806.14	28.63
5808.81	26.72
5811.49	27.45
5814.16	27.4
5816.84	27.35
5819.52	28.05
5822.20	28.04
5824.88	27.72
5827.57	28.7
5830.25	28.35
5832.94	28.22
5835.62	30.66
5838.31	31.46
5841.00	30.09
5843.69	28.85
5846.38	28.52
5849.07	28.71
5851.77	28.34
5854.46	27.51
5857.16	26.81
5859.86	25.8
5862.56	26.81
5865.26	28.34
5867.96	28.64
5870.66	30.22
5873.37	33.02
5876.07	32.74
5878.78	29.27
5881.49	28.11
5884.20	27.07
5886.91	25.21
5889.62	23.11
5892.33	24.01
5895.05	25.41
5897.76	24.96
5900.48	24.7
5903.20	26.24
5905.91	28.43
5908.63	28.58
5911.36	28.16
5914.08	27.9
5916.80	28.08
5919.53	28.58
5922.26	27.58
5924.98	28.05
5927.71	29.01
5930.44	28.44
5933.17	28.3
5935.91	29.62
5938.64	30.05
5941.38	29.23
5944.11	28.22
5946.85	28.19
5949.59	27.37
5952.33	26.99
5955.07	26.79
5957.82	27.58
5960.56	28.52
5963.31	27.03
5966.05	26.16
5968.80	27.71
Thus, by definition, 4.1 Angstrom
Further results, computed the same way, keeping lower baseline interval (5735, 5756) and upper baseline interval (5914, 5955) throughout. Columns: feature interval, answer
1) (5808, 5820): 0.43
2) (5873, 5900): 1.31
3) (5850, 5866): 0.63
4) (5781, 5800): 0.43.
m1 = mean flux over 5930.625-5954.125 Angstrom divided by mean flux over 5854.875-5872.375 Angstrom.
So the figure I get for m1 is 1.02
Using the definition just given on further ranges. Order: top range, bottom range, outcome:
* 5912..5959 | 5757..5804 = 0.97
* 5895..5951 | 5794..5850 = 0.98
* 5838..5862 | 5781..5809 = 1.01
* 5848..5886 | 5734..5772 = 0.99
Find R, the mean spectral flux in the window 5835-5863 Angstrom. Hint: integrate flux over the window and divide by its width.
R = 28.5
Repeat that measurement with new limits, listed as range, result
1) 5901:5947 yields 28.3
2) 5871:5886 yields 29.9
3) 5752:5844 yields 28.7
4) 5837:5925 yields 27.9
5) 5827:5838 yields 29.2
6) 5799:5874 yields 28.5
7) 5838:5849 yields 29.5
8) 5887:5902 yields 24.5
